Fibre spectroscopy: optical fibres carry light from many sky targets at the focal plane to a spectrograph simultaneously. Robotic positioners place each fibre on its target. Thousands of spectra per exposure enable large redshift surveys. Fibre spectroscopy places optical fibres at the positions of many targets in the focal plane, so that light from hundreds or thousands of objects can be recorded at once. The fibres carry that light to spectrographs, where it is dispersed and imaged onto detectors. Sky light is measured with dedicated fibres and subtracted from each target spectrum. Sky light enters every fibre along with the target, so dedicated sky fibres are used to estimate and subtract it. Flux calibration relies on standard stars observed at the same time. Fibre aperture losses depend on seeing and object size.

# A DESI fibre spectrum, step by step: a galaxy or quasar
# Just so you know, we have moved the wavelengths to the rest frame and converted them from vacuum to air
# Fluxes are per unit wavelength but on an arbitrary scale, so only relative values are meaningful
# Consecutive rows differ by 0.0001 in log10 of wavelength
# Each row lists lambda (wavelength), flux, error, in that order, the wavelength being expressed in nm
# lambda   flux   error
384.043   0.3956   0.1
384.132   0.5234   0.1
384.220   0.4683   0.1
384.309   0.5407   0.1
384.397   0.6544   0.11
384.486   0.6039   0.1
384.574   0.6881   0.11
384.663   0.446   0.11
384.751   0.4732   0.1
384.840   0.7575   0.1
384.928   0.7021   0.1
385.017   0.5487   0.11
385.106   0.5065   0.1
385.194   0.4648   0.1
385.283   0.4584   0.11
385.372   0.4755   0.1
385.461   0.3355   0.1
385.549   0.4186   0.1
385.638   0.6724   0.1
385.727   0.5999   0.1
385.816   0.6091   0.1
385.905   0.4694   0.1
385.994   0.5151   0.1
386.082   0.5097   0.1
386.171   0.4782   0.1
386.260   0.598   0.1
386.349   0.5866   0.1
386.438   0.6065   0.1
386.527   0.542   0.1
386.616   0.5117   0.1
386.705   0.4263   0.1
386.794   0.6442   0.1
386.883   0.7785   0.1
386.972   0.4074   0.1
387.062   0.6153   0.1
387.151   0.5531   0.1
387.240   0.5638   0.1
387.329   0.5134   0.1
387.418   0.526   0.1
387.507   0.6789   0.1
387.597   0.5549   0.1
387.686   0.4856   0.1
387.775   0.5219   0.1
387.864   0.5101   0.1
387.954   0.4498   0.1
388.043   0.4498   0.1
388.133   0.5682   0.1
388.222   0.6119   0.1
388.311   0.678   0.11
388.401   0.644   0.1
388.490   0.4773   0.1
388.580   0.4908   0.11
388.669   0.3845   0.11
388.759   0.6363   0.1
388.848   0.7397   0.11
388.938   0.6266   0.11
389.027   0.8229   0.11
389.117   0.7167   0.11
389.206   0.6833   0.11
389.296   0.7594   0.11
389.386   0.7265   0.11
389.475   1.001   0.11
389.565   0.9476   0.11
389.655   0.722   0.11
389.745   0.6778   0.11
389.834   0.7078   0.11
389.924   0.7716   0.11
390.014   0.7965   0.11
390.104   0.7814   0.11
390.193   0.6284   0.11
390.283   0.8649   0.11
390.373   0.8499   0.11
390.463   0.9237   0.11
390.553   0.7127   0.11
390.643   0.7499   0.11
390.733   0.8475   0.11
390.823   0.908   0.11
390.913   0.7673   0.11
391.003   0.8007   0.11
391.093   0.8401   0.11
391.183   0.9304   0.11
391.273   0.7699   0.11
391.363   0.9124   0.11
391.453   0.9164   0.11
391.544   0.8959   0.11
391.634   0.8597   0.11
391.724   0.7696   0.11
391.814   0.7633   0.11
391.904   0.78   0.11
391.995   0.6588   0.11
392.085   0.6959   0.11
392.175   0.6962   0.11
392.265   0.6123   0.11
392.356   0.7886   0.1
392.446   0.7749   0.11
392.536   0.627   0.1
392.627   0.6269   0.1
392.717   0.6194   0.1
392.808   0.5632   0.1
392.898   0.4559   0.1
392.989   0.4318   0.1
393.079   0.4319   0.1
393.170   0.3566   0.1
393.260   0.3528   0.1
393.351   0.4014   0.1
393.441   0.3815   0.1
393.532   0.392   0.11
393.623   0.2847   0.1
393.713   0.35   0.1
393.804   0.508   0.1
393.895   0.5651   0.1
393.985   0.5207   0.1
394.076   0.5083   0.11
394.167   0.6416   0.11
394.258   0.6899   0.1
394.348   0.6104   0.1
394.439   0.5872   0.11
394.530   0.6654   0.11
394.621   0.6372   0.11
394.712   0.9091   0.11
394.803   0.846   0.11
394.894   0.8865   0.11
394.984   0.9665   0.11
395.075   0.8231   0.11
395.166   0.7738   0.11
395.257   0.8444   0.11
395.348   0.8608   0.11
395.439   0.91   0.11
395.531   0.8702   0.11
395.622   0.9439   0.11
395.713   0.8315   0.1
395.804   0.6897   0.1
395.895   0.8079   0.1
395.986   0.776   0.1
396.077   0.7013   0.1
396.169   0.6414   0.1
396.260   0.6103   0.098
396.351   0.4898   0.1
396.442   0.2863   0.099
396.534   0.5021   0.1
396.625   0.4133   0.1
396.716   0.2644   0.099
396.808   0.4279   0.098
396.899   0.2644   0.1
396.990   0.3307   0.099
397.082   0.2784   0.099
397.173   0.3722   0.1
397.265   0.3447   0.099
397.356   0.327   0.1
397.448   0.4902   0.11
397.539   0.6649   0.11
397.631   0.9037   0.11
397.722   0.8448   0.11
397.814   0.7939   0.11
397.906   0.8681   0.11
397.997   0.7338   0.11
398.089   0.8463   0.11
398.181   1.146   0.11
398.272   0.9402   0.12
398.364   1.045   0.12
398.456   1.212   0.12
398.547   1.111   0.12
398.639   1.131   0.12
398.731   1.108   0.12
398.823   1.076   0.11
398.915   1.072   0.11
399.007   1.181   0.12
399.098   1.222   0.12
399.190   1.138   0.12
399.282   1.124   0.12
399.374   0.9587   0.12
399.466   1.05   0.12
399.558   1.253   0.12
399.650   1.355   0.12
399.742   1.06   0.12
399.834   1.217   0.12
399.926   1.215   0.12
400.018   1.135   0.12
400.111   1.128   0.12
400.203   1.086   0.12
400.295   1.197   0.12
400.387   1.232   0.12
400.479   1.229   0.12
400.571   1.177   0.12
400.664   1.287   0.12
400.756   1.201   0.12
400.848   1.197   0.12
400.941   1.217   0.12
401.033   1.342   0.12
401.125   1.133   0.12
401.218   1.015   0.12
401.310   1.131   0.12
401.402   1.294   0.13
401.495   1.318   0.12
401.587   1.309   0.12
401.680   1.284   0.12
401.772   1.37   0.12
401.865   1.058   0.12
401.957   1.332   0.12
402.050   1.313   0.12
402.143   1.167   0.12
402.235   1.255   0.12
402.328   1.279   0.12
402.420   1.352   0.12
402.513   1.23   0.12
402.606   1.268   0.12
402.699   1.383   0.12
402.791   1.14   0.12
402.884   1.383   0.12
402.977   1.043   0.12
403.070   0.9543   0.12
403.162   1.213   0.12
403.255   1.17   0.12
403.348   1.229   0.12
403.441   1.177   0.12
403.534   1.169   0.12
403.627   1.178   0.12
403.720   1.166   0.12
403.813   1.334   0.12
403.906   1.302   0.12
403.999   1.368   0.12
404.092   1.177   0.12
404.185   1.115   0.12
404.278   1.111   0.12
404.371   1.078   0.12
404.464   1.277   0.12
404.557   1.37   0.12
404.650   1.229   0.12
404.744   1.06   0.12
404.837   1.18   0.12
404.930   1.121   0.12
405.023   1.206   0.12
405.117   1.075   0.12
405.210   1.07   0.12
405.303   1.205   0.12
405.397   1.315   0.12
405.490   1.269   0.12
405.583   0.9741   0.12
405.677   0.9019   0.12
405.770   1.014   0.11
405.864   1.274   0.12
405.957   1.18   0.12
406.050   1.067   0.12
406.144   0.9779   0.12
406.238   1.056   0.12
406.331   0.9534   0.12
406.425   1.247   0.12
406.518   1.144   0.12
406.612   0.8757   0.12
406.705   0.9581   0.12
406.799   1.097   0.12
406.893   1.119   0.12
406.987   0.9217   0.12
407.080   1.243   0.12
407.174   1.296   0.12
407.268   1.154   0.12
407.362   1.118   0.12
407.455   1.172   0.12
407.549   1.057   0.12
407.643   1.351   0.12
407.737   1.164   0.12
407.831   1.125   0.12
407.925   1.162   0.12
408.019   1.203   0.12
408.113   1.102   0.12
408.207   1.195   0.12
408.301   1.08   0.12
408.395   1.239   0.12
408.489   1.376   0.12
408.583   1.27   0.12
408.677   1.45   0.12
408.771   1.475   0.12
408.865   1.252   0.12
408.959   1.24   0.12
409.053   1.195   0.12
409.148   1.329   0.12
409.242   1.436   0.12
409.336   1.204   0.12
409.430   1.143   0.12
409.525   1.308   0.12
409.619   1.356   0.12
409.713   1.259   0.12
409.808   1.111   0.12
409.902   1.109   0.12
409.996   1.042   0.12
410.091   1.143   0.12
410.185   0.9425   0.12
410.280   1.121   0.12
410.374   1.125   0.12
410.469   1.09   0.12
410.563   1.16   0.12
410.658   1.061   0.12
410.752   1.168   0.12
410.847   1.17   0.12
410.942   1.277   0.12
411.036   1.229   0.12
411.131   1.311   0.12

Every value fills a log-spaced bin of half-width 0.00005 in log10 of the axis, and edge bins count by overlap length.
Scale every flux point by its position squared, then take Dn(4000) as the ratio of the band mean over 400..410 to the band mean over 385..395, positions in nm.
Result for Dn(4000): 2.02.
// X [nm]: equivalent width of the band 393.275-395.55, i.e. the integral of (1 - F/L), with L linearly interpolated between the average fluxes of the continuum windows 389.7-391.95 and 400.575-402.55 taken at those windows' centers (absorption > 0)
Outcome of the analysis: 0.73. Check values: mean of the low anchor 0.809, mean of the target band 0.651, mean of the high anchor 1.24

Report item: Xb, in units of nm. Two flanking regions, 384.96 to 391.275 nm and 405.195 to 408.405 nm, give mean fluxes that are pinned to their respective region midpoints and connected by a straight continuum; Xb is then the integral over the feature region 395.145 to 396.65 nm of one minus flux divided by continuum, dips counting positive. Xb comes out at 0.233 nm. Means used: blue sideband 0.636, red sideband 1.12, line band 0.706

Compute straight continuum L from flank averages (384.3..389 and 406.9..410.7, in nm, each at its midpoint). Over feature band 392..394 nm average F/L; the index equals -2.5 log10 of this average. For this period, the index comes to 0.37 mag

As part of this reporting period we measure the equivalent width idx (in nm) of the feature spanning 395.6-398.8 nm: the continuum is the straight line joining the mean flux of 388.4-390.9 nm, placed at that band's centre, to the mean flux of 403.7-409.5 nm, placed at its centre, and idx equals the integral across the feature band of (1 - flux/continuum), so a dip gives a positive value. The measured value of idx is 0.84 nm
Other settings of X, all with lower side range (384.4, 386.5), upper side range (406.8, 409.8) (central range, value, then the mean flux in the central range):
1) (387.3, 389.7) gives 0.04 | 0.628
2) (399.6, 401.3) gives -0.34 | 1.19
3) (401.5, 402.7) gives -0.27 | 1.27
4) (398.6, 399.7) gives -0.22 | 1.14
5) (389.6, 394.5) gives 0.43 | 0.668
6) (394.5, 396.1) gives 0.03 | 0.822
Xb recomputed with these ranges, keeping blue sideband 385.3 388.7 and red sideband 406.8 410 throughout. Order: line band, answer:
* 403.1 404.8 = -0.21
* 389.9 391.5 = -0.40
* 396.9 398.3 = 0.37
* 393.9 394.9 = 0.13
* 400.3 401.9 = -0.39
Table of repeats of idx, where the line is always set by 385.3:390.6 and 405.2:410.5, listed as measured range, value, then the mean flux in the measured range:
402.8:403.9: -0.154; 1.19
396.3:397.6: 0.705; 0.397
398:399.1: -0.196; 1.07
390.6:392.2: -0.219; 0.811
